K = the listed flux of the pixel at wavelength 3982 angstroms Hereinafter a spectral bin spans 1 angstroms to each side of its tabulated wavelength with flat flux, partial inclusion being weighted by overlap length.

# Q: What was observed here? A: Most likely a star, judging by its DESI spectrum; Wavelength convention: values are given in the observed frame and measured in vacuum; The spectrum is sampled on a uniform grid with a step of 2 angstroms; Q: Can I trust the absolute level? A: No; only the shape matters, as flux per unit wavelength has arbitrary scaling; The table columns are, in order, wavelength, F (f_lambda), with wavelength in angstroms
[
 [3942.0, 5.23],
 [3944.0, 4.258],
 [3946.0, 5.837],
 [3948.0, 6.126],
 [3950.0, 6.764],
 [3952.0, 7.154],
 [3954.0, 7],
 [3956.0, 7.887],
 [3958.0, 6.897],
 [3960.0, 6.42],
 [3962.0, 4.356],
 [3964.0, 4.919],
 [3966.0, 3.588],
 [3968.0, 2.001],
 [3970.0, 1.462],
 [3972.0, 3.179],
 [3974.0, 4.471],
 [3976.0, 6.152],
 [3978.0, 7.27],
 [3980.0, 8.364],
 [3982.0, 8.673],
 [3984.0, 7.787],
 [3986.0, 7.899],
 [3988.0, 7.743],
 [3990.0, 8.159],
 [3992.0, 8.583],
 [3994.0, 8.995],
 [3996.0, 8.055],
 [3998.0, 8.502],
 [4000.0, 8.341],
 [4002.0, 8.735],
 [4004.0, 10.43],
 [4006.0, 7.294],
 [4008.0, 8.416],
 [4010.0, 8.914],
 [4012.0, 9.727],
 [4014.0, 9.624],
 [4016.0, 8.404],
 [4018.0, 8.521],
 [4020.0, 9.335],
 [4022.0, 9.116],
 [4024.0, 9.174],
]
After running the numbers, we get 8.673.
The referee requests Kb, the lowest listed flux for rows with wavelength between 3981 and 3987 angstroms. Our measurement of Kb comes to 7.787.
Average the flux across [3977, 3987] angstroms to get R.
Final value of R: 8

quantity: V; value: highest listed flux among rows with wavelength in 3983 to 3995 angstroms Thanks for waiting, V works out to 8.995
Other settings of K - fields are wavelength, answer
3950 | 6.764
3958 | 6.897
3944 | 4.258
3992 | 8.583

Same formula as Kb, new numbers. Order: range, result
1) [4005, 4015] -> 7.294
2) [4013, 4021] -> 8.404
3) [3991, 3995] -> 8.583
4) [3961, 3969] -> 2.001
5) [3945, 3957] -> 5.837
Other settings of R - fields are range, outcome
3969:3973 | 2.32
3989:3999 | 8.46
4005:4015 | 8.79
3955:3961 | 7.07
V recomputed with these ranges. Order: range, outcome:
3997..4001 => 8.502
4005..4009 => 8.416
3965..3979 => 7.27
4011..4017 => 9.727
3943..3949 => 6.126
